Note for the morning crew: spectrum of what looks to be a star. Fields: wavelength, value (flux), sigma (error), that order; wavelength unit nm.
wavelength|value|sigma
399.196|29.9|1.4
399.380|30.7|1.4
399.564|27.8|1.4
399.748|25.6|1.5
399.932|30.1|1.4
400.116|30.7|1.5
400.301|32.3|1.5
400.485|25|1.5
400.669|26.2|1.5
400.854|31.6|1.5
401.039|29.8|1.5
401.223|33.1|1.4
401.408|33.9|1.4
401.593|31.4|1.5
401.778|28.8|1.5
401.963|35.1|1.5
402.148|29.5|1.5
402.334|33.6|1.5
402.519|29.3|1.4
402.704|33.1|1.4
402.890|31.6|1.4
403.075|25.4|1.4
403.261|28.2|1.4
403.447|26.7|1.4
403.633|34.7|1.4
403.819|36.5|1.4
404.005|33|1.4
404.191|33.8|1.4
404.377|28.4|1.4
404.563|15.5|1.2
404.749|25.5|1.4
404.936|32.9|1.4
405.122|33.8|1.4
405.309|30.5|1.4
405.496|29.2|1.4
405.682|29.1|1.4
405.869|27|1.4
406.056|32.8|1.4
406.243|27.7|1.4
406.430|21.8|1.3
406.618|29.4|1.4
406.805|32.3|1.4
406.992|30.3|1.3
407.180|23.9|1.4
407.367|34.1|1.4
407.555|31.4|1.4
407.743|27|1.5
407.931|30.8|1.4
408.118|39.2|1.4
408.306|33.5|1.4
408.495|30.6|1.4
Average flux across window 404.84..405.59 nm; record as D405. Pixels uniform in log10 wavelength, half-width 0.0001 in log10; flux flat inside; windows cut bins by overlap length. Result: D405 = 31.6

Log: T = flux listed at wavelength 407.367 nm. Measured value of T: 34.1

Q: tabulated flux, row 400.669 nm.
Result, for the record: 26.2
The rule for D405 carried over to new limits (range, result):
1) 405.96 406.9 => 28.8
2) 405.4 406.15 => 29.5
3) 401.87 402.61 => 31.9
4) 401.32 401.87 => 31.3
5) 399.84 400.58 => 29.5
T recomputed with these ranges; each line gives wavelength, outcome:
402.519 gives 29.3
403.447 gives 26.7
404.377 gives 28.4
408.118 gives 39.2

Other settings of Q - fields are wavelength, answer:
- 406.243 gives 27.7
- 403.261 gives 28.2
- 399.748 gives 25.6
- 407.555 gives 31.4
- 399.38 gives 30.7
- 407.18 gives 23.9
